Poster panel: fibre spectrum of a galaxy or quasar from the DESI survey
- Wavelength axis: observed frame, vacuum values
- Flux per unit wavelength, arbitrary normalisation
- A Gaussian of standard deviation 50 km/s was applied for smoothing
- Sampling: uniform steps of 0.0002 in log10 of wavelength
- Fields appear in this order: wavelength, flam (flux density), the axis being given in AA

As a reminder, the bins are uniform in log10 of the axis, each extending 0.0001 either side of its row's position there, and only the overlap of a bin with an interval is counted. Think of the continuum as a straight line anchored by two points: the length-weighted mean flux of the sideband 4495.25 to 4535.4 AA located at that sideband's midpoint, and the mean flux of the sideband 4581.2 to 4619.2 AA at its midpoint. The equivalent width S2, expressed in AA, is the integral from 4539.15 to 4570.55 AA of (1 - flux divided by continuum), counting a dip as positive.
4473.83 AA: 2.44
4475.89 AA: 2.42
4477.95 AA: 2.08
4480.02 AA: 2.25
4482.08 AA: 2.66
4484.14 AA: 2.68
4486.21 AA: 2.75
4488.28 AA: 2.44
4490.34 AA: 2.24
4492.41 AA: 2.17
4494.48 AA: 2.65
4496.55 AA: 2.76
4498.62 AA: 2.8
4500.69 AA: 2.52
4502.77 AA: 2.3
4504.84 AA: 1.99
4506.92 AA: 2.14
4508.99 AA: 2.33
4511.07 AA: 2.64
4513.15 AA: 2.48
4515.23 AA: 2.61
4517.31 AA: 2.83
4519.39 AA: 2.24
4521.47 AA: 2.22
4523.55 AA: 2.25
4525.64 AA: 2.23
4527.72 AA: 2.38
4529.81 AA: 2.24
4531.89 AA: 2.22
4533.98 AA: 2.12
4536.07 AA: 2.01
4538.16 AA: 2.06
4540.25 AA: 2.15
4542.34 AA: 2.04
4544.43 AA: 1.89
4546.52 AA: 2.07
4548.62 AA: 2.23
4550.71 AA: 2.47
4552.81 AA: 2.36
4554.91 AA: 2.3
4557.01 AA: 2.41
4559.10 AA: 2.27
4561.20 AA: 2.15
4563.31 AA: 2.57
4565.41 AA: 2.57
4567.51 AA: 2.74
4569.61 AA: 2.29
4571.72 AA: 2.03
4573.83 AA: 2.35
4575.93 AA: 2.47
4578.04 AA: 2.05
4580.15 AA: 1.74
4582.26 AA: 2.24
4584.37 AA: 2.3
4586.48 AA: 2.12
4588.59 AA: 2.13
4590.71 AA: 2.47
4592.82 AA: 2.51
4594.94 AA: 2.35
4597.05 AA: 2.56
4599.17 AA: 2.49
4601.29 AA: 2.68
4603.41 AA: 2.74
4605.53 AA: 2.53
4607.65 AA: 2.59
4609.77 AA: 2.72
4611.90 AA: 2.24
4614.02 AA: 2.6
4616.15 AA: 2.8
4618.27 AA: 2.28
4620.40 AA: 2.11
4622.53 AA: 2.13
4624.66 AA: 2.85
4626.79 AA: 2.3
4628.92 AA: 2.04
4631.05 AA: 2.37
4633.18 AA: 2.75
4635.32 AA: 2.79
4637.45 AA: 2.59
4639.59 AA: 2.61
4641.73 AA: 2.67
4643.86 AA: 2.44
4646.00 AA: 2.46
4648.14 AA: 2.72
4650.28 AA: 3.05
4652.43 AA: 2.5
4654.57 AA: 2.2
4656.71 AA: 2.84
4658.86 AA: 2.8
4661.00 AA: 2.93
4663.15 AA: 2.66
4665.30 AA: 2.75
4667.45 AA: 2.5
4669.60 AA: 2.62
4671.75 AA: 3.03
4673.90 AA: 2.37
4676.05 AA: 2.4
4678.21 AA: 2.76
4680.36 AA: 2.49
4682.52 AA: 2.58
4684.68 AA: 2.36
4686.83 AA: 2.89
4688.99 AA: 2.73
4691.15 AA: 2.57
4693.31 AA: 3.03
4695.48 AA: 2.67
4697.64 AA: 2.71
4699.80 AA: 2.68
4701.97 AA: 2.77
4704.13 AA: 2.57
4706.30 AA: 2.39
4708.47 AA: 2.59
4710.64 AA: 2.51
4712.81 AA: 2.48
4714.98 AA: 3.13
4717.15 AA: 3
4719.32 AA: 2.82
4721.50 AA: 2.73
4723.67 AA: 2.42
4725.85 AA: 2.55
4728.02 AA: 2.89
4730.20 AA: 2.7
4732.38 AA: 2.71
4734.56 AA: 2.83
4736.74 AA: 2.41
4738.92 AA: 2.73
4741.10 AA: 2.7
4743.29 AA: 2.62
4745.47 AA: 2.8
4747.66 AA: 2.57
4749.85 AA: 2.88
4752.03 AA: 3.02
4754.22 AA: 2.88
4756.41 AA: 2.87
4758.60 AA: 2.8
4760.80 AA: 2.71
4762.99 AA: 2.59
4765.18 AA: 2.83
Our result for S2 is 1.6 AA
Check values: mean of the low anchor 2.38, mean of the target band 2.3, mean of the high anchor 2.46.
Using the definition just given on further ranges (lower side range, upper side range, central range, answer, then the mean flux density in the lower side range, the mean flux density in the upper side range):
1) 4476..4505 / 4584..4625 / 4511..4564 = 3.9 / 2.46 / 2.46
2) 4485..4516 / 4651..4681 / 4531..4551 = 3.1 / 2.45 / 2.64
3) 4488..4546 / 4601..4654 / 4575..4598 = 1.8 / 2.32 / 2.54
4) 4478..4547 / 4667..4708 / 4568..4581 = 1.4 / 2.34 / 2.64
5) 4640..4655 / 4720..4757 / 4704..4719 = 0.0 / 2.59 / 2.72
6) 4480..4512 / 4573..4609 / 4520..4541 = 2.1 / 2.46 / 2.38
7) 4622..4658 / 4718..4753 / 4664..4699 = -0.4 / 2.56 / 2.71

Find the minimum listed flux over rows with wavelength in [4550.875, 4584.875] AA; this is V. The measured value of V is 1.74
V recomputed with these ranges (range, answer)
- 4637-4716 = 2.2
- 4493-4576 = 1.89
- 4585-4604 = 2.12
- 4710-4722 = 2.48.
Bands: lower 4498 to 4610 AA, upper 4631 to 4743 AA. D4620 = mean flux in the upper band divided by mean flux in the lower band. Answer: 1.1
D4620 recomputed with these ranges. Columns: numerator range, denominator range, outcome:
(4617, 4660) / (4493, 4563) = 1.09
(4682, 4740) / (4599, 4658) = 1.06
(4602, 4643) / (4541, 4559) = 1.13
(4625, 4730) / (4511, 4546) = 1.17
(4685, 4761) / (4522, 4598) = 1.20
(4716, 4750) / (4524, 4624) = 1.17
